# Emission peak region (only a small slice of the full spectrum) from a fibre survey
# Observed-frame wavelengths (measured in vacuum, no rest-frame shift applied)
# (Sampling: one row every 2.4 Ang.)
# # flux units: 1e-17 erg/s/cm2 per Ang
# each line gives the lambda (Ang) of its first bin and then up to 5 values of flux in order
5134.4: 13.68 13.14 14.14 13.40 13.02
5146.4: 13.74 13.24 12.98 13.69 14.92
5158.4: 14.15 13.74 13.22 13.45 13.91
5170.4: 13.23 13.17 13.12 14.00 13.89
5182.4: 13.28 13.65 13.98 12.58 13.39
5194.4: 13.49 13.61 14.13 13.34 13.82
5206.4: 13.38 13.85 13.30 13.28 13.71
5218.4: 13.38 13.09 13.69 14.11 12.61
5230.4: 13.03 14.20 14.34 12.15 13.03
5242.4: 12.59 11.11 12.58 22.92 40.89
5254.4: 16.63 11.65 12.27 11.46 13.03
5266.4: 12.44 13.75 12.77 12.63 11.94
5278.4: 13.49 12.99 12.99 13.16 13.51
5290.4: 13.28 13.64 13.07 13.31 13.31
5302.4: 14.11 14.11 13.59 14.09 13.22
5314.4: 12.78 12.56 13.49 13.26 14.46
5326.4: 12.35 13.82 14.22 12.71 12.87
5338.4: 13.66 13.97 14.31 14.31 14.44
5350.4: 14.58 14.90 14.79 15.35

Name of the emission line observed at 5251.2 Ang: H-beta 4861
